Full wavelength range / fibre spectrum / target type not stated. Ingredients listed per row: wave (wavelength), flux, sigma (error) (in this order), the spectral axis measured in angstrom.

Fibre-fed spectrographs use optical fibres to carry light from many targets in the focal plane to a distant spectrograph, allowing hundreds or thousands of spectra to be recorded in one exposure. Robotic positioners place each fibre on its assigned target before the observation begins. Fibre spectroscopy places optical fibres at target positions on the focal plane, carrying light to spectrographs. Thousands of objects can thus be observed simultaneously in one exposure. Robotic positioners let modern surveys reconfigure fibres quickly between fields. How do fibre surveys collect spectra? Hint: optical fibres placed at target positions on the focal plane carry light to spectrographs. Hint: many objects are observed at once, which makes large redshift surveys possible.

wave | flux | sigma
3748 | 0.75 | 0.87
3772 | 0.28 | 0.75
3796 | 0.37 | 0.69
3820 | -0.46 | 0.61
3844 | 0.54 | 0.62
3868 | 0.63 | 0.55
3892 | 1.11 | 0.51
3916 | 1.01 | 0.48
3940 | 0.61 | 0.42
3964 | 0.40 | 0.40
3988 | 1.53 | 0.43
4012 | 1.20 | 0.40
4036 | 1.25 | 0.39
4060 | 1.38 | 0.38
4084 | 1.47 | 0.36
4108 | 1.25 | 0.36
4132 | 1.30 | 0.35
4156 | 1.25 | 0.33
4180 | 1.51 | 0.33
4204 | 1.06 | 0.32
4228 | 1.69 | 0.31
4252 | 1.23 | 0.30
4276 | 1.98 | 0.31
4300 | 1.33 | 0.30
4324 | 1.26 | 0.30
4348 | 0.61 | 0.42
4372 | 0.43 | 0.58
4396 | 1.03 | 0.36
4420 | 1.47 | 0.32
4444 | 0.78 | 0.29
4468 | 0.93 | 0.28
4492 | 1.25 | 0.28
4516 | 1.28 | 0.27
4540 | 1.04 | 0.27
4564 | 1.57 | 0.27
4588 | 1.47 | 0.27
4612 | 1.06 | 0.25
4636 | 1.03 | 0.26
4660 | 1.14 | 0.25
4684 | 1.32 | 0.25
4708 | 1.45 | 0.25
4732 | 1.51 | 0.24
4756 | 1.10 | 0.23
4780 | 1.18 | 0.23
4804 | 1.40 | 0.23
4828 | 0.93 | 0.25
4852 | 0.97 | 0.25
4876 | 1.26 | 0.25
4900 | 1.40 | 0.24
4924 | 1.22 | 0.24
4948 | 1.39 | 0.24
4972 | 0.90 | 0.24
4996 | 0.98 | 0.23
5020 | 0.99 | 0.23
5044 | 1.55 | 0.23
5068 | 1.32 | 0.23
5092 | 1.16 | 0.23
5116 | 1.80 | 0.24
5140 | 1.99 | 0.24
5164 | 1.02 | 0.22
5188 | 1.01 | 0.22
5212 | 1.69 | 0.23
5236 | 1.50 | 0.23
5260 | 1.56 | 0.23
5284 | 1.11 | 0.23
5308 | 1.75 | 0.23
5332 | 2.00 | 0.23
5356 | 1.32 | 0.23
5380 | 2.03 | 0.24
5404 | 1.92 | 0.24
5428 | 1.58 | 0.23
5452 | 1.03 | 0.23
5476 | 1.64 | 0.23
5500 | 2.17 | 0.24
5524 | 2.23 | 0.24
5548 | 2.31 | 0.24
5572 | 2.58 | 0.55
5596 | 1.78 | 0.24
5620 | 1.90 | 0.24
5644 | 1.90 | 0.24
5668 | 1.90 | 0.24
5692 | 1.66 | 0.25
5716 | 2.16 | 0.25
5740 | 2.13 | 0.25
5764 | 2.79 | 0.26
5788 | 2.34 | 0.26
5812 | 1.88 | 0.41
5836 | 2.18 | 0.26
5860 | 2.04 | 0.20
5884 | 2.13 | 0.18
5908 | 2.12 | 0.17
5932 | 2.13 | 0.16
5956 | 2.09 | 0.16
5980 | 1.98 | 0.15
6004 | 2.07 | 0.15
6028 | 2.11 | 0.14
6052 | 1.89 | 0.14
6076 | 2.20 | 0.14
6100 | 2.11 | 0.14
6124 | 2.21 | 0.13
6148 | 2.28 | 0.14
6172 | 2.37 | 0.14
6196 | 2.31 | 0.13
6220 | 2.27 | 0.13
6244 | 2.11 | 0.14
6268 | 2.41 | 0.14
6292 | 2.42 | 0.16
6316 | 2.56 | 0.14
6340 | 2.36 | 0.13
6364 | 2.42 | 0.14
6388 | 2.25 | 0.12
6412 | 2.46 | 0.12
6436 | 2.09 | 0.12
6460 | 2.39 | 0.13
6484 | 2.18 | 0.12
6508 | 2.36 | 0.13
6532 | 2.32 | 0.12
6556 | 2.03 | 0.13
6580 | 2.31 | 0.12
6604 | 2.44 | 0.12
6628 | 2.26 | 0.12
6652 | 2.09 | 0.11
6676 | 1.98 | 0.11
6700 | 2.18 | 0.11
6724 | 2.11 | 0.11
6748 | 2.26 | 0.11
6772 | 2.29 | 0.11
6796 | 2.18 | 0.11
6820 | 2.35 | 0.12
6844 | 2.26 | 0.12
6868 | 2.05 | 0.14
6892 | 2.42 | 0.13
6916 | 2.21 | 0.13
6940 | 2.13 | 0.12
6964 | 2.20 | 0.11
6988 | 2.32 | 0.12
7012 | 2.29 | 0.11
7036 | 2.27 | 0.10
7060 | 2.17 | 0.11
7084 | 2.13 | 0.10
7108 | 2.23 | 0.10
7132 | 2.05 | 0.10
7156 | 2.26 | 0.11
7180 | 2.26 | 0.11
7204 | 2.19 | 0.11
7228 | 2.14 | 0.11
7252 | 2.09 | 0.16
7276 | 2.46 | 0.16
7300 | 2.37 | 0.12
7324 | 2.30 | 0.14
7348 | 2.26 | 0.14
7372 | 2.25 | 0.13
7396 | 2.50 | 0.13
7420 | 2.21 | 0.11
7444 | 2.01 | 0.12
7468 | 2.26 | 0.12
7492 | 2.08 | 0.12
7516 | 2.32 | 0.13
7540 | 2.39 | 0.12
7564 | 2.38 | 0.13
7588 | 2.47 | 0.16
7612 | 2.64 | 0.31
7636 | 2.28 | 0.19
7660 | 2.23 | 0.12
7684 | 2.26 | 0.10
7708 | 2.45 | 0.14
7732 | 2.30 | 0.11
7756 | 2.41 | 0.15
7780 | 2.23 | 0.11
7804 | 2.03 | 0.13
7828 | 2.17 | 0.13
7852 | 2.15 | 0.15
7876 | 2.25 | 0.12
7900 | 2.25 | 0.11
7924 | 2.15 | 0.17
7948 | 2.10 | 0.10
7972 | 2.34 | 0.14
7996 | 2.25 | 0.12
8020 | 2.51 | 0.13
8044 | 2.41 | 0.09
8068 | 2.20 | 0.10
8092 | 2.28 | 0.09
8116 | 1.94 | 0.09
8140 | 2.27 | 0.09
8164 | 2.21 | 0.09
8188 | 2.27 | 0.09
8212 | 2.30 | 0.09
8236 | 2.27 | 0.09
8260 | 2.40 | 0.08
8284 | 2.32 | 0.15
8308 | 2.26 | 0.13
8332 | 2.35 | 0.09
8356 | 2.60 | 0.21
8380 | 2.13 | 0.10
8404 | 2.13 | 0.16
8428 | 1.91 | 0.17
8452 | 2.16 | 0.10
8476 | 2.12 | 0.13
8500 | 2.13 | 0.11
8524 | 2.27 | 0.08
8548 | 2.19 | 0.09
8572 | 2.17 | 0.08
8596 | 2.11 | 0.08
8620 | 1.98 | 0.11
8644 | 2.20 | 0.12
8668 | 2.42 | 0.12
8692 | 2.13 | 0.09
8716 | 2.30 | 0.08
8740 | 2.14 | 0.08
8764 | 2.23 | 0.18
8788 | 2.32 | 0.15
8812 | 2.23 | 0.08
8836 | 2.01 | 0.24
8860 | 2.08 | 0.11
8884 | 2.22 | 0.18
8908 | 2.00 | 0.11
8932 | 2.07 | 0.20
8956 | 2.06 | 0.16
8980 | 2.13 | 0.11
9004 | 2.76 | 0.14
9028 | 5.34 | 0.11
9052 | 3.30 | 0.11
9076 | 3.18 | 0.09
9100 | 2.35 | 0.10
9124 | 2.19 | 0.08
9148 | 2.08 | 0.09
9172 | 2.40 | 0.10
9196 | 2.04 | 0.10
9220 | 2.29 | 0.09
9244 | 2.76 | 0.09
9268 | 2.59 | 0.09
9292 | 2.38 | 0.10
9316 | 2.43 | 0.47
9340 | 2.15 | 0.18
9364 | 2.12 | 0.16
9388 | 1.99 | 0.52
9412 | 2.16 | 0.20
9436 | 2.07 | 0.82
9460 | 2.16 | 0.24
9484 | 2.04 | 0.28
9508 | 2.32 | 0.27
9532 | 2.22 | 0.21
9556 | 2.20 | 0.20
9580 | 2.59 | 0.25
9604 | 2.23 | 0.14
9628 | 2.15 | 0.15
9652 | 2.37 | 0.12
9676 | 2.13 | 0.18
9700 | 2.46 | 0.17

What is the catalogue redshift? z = 0.376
